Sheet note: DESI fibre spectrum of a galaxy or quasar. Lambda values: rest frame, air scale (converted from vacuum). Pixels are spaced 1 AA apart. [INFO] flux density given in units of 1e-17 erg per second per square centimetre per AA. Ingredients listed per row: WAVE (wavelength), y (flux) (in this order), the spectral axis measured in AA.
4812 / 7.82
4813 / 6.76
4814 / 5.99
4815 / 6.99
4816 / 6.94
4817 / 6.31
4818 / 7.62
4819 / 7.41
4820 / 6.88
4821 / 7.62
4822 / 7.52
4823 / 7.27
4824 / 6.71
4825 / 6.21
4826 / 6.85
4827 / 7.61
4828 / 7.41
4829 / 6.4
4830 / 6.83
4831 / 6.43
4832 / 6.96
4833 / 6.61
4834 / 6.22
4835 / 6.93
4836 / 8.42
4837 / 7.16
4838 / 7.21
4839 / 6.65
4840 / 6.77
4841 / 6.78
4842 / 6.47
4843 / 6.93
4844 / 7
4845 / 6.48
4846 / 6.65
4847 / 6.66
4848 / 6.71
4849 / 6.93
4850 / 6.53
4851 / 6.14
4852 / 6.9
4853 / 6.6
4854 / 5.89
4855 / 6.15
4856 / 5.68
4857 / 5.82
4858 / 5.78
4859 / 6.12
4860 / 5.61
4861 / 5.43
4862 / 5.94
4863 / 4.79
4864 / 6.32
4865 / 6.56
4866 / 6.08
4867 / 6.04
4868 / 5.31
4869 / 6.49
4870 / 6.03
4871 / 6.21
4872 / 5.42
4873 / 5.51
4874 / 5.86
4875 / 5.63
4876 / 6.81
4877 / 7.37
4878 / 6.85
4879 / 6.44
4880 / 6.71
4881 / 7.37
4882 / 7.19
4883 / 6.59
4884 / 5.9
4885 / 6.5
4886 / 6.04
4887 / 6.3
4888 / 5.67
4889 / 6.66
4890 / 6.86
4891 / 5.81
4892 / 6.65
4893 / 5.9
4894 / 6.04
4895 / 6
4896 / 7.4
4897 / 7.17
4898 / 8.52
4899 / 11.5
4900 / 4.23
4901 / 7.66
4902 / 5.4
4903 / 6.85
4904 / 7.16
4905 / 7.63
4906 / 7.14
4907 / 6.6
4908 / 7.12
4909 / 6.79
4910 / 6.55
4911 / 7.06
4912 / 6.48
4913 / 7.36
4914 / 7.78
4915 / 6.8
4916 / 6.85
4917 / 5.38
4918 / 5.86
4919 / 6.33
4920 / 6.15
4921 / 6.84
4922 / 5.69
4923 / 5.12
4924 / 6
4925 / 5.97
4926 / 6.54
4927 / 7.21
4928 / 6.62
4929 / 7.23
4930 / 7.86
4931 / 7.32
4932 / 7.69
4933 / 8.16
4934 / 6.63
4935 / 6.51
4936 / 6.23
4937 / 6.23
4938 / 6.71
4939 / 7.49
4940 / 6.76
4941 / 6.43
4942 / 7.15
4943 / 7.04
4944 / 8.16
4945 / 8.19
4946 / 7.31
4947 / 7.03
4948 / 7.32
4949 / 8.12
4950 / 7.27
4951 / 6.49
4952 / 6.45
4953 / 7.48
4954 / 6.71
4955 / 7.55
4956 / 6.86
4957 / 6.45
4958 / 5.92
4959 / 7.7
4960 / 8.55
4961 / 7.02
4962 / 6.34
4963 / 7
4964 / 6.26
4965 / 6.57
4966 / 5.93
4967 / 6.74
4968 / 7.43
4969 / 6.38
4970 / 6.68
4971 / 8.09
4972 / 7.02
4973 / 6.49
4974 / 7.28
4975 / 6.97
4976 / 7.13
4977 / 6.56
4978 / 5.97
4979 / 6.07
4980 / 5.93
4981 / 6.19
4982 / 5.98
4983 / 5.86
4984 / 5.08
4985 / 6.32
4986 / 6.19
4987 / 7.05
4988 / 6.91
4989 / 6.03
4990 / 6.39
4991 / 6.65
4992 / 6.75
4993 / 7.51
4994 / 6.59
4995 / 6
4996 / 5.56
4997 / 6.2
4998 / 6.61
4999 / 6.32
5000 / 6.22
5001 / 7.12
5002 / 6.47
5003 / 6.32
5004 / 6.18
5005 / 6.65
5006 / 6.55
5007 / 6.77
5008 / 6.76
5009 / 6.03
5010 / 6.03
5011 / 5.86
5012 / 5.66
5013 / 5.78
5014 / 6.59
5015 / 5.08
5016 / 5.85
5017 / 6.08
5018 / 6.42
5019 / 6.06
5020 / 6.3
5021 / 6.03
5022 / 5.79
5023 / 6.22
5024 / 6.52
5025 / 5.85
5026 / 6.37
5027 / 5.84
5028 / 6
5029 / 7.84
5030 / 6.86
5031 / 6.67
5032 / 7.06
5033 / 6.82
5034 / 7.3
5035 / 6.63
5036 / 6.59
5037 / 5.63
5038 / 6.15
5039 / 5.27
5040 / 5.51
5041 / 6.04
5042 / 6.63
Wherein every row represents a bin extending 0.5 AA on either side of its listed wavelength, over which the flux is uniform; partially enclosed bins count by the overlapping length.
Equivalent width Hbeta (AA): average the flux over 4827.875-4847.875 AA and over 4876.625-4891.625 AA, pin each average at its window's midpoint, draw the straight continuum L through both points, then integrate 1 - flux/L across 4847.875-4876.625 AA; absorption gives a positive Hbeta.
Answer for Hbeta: 2.8 AA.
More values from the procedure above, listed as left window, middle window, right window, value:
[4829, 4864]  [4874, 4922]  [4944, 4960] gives 0.9 AA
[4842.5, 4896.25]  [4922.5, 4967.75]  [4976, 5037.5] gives -4.6 AA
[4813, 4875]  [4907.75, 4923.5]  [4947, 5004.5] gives 0.2 AA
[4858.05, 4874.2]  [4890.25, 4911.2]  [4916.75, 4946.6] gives -1.9 AA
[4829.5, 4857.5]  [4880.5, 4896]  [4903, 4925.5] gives 0.5 AA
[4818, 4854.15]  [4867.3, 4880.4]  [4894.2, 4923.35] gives 1.2 AA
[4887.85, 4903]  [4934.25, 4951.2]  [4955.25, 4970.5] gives -0.7 AA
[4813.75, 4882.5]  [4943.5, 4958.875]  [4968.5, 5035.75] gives -1.7 AA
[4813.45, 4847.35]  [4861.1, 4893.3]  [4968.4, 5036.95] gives 2.5 AA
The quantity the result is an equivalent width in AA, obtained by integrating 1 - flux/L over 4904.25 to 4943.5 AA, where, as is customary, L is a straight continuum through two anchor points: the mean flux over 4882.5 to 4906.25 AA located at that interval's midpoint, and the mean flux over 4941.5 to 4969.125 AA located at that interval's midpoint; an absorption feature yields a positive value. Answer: 0.8 AA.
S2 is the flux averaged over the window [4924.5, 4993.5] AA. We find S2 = 6.84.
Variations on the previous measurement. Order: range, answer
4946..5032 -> 6.53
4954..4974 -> 6.9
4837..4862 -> 6.42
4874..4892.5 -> 6.5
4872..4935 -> 6.69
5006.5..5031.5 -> 6.21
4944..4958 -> 7.16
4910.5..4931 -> 6.58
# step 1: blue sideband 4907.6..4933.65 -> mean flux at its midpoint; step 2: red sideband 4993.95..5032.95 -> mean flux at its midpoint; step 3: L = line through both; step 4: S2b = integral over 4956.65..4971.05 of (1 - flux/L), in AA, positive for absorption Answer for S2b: -0.7 AA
